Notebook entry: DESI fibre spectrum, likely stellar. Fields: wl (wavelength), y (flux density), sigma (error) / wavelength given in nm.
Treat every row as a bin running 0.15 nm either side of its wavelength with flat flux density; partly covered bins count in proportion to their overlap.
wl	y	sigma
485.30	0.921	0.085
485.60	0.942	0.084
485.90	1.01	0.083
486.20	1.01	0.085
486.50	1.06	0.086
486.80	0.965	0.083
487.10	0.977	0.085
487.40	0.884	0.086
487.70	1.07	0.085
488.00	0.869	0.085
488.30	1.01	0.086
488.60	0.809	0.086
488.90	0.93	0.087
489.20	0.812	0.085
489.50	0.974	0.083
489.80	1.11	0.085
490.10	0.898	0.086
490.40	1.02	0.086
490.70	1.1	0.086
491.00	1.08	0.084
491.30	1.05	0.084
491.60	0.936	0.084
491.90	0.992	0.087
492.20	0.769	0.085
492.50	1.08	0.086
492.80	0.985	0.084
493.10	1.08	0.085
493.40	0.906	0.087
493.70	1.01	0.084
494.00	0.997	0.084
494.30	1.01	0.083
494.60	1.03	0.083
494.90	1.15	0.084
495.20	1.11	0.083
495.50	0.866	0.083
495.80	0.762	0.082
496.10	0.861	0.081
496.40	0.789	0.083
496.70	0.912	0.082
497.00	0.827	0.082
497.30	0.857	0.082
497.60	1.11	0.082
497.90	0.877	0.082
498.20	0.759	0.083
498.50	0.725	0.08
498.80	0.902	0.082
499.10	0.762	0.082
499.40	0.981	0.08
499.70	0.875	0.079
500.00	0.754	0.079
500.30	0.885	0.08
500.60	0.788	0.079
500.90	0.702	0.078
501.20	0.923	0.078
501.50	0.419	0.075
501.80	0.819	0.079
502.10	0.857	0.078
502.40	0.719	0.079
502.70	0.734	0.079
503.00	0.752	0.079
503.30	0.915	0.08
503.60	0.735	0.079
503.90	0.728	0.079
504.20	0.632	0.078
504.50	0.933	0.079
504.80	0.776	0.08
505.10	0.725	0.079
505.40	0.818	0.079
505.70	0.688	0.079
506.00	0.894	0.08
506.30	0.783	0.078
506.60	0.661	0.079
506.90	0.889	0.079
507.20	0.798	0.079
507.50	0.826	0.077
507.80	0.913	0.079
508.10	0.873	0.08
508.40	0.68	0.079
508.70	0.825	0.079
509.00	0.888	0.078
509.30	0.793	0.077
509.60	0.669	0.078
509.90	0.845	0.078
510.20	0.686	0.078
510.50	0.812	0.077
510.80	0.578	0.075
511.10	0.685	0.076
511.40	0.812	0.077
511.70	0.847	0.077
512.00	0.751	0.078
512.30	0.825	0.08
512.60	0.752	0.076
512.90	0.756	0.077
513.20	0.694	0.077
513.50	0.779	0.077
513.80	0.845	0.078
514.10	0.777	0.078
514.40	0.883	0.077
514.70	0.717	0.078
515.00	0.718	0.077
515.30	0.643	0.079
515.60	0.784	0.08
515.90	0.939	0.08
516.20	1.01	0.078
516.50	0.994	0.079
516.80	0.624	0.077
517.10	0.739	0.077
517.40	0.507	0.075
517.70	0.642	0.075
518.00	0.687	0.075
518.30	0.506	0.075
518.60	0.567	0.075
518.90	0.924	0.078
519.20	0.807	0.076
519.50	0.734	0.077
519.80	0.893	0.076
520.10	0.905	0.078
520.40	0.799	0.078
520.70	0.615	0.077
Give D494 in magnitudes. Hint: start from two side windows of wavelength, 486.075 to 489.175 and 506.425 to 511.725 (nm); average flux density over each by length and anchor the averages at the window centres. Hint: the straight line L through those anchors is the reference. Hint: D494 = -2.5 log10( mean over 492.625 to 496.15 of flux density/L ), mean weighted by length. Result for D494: -0.10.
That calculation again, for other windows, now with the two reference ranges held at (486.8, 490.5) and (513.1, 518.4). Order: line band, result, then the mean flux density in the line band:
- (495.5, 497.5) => 0.06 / 0.844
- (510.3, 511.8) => 0.06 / 0.741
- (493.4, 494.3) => -0.09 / 0.988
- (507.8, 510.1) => 0.00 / 0.801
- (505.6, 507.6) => 0.03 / 0.793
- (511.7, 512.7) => -0.01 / 0.788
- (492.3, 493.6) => -0.10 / 1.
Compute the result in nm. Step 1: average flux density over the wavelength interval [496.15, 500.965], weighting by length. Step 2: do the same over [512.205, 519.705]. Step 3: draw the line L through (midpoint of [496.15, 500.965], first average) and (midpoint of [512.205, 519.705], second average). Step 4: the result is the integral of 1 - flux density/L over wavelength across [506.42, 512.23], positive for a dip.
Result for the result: 0.06 nm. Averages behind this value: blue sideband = 0.847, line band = 0.781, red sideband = 0.755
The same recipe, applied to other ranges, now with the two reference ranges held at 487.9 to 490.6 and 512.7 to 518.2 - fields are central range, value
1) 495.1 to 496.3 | 0.01 nm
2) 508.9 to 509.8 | 0.02 nm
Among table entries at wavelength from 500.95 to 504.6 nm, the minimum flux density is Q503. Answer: 0.419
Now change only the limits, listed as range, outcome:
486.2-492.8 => 0.769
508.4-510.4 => 0.669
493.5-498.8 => 0.725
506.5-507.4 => 0.661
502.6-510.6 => 0.632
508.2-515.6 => 0.578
